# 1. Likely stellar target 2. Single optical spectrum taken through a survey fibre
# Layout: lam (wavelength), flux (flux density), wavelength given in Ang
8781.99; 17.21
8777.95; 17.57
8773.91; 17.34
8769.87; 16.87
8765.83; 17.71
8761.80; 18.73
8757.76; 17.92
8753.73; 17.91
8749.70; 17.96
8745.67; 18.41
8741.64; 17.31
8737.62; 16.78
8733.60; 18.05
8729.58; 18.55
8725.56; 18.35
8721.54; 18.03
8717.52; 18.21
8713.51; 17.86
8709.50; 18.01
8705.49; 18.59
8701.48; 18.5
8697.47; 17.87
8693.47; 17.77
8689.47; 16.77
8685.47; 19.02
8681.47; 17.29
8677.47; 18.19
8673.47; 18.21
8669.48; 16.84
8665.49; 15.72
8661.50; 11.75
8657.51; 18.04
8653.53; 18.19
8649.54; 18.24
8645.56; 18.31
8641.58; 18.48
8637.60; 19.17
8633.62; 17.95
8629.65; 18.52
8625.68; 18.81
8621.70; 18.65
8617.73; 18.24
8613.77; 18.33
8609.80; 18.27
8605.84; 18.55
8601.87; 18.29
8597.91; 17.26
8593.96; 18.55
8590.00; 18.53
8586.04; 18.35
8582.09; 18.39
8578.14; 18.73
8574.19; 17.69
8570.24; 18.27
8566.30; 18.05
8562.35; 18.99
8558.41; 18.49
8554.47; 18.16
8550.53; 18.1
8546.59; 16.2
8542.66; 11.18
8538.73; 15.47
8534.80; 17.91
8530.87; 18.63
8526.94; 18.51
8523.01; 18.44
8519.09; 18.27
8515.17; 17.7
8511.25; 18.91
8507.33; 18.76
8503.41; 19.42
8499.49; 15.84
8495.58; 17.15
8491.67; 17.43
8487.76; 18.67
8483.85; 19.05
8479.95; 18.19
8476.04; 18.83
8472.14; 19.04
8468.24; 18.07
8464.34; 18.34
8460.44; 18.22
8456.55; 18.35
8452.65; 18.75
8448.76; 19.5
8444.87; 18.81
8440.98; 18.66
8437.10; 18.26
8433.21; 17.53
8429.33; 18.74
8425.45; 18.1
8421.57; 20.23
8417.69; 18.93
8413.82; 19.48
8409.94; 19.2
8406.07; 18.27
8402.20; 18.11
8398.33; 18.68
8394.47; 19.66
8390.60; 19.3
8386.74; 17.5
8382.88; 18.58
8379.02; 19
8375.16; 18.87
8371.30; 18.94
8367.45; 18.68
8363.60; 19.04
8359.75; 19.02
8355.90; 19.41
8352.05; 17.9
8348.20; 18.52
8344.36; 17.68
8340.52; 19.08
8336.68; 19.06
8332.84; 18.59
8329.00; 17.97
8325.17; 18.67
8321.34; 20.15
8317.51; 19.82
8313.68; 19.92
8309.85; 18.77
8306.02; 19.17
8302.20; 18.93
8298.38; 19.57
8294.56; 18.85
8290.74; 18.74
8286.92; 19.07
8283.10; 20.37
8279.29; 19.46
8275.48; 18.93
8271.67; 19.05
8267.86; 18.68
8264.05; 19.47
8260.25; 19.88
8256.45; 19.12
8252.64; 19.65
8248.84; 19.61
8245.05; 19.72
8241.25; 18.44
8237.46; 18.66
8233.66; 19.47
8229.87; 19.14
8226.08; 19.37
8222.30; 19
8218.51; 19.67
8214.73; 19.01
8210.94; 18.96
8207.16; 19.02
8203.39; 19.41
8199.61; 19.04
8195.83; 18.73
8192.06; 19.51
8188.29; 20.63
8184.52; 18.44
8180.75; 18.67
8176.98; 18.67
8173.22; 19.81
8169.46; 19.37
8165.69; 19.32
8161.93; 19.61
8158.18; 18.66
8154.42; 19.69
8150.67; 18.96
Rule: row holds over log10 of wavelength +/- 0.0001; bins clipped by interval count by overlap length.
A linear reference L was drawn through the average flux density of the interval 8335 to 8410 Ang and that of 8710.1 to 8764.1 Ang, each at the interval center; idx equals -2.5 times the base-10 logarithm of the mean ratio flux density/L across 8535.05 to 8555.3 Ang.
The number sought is 0.16 mag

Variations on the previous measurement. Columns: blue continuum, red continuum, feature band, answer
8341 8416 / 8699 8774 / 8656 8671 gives 0.17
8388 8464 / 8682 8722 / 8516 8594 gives 0.04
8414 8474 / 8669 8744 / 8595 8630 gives -0.01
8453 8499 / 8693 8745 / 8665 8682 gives 0.04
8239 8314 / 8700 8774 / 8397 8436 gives 0.01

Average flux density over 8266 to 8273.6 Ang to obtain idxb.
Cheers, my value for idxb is 18.9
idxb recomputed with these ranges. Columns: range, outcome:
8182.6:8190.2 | 19.5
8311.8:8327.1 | 19.6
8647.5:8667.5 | 16.4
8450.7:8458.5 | 18.6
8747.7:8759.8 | 17.9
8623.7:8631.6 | 18.7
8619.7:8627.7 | 18.7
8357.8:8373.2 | 18.9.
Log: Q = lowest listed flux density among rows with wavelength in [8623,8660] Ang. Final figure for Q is 17.95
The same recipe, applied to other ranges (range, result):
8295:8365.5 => 17.68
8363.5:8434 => 17.5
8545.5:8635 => 16.2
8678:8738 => 16.77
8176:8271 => 18.44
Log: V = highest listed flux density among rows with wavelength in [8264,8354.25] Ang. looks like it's 20.37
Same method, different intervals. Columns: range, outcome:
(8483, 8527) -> 19.42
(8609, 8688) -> 19.17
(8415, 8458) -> 20.23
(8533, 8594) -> 18.99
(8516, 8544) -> 18.63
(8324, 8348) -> 19.08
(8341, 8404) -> 19.66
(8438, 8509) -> 19.5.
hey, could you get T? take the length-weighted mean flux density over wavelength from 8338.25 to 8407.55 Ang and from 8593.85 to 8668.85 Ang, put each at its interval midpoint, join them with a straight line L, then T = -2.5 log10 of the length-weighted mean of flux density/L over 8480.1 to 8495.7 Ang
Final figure 0.006 mag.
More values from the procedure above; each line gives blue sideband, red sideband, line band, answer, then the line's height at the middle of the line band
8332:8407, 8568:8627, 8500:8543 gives 0.04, 18.4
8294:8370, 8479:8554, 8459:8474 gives -0.03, 17.9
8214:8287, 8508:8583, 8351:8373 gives -0.01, 18.7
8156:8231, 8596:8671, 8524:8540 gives 0.02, 18.1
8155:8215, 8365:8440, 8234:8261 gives -0.01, 19.1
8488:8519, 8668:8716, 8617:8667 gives 0.01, 17.9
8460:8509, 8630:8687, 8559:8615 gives -0.03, 17.8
